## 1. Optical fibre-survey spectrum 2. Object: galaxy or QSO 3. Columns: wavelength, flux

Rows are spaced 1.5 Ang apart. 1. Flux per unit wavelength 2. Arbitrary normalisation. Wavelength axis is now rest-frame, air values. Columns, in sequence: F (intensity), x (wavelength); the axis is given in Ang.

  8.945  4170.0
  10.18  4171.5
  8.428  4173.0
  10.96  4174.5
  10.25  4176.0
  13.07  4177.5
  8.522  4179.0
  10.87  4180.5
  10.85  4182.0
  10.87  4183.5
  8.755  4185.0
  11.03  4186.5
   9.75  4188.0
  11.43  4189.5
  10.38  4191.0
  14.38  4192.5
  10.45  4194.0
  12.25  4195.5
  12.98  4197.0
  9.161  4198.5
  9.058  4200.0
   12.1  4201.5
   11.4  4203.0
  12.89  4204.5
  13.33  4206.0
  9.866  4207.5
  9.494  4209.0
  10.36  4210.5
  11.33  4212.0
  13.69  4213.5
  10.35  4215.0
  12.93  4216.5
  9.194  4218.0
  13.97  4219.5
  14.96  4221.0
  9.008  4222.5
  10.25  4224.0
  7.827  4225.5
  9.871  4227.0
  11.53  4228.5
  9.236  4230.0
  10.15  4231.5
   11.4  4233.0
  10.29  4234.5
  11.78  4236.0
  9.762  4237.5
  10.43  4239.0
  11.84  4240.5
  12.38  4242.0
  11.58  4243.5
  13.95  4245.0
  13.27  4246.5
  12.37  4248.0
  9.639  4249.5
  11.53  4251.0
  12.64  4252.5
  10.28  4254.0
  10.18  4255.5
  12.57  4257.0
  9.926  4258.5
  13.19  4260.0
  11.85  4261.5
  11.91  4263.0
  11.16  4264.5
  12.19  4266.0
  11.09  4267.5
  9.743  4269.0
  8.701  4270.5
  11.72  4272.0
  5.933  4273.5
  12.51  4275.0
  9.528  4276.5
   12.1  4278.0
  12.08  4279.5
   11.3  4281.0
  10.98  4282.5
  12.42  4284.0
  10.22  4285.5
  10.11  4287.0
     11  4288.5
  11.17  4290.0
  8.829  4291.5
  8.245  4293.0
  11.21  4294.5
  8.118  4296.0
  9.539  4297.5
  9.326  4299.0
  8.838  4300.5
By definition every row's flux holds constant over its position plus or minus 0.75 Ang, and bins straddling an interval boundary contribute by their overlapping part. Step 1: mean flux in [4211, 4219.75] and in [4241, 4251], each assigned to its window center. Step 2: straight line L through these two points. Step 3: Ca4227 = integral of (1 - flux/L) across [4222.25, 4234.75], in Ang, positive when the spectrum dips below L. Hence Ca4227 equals 2.0 Ang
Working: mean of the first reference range 11.7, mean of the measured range 9.98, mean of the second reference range 12.1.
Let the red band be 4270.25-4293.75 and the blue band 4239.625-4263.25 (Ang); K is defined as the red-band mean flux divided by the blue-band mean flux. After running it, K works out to 0.89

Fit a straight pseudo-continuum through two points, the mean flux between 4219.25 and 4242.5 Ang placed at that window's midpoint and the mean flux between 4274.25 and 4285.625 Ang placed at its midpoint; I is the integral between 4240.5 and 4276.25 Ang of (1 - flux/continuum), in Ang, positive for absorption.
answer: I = -0.4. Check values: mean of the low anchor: 10.8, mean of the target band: 11.3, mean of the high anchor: 11.5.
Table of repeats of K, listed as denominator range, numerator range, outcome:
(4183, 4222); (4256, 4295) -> 0.95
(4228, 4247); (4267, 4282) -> 0.92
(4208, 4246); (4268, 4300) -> 0.92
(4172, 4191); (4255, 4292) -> 1.05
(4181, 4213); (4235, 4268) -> 1.05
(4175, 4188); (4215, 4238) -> 1.03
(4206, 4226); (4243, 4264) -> 1.06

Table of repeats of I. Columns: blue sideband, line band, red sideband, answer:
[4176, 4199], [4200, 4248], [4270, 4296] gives -2.32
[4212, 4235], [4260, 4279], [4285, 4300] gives -1.21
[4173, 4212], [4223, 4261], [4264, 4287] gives -0.99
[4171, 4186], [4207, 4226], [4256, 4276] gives -0.91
